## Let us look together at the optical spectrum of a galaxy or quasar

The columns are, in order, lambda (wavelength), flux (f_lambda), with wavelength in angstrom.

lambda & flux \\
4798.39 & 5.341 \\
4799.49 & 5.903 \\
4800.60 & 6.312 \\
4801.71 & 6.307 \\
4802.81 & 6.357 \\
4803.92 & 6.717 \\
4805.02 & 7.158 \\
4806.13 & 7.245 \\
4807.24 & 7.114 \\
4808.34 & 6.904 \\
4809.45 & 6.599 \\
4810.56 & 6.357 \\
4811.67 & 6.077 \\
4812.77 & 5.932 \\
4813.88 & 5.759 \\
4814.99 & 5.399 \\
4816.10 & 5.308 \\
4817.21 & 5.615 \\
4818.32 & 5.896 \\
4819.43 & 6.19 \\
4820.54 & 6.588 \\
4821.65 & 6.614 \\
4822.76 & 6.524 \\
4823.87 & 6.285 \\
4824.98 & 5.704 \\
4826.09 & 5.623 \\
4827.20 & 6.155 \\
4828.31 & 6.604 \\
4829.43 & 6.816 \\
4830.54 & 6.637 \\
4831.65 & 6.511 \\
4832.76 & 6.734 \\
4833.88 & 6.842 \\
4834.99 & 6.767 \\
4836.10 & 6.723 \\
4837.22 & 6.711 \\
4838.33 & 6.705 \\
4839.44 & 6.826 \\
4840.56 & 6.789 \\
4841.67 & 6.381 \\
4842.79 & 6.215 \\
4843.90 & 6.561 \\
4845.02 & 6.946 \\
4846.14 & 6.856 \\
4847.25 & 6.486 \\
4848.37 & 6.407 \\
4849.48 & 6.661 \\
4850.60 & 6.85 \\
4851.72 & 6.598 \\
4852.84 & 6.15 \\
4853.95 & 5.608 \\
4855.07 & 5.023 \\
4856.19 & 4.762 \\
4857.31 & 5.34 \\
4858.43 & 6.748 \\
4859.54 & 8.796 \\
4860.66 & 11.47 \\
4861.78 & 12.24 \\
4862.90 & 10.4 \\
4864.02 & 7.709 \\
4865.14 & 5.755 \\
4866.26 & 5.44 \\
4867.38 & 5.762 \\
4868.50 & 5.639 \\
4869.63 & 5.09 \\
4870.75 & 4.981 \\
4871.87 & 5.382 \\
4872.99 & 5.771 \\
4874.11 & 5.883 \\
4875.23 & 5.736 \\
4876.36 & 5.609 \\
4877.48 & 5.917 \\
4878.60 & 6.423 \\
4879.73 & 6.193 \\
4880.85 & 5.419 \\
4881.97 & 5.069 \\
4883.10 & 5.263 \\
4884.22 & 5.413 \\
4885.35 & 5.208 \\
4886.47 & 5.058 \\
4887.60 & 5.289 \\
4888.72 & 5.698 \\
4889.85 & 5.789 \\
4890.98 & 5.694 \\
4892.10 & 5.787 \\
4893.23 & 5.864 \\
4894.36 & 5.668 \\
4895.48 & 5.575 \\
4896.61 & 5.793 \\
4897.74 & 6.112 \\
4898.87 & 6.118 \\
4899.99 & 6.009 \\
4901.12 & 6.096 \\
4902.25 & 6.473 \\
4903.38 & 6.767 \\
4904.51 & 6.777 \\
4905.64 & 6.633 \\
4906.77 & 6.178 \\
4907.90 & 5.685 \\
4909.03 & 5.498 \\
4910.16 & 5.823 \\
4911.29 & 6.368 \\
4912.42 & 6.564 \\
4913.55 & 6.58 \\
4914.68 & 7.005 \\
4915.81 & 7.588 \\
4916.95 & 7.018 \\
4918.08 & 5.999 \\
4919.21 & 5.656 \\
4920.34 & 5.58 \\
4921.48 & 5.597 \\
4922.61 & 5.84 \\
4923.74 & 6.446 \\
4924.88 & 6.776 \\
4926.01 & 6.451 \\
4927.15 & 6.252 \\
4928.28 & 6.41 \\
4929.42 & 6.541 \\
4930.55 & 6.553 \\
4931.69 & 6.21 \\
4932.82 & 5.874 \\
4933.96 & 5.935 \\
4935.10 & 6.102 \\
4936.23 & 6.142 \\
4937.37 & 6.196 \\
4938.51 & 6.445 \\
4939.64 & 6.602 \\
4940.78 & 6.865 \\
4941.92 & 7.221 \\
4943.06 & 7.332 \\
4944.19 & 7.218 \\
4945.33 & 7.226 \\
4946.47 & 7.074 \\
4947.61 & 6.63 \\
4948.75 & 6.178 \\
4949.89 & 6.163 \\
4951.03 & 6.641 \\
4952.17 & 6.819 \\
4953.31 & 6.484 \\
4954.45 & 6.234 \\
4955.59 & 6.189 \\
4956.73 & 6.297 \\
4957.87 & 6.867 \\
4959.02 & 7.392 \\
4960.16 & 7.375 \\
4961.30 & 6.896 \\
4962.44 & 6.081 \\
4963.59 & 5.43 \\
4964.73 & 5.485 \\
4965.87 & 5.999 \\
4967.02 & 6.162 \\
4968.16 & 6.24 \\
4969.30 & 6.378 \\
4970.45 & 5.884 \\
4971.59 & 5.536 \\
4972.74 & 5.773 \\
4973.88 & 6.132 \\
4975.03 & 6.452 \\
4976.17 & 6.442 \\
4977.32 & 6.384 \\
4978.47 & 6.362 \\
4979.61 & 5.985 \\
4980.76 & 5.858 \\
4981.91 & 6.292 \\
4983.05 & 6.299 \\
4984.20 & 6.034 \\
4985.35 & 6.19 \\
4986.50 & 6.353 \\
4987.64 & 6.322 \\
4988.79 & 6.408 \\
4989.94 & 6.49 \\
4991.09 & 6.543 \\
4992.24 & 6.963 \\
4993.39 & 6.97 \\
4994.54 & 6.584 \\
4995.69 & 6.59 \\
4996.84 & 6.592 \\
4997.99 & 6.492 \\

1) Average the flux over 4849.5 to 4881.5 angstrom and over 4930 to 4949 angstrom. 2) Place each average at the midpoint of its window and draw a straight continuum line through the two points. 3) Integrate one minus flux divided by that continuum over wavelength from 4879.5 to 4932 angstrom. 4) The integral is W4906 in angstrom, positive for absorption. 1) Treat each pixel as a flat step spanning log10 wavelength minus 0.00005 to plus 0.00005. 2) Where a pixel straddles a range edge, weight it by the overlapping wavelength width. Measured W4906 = 4.1 angstrom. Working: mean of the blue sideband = 6.52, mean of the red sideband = 6.58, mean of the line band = 6.05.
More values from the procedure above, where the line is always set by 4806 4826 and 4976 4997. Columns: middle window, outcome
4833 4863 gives -3.6 angstrom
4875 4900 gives 2.4 angstrom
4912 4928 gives -0.2 angstrom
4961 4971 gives 0.5 angstrom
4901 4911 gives 0.1 angstrom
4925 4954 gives -0.9 angstrom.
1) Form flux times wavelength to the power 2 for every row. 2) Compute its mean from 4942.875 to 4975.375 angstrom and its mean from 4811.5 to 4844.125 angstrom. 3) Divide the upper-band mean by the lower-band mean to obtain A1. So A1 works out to 1.1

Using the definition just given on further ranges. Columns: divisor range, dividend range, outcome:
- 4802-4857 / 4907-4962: 1.06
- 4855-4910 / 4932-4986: 1.06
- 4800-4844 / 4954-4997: 1.05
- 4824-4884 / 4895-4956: 1.02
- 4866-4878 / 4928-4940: 1.15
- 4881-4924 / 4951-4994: 1.09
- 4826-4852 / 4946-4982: 1.00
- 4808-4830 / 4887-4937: 1.04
